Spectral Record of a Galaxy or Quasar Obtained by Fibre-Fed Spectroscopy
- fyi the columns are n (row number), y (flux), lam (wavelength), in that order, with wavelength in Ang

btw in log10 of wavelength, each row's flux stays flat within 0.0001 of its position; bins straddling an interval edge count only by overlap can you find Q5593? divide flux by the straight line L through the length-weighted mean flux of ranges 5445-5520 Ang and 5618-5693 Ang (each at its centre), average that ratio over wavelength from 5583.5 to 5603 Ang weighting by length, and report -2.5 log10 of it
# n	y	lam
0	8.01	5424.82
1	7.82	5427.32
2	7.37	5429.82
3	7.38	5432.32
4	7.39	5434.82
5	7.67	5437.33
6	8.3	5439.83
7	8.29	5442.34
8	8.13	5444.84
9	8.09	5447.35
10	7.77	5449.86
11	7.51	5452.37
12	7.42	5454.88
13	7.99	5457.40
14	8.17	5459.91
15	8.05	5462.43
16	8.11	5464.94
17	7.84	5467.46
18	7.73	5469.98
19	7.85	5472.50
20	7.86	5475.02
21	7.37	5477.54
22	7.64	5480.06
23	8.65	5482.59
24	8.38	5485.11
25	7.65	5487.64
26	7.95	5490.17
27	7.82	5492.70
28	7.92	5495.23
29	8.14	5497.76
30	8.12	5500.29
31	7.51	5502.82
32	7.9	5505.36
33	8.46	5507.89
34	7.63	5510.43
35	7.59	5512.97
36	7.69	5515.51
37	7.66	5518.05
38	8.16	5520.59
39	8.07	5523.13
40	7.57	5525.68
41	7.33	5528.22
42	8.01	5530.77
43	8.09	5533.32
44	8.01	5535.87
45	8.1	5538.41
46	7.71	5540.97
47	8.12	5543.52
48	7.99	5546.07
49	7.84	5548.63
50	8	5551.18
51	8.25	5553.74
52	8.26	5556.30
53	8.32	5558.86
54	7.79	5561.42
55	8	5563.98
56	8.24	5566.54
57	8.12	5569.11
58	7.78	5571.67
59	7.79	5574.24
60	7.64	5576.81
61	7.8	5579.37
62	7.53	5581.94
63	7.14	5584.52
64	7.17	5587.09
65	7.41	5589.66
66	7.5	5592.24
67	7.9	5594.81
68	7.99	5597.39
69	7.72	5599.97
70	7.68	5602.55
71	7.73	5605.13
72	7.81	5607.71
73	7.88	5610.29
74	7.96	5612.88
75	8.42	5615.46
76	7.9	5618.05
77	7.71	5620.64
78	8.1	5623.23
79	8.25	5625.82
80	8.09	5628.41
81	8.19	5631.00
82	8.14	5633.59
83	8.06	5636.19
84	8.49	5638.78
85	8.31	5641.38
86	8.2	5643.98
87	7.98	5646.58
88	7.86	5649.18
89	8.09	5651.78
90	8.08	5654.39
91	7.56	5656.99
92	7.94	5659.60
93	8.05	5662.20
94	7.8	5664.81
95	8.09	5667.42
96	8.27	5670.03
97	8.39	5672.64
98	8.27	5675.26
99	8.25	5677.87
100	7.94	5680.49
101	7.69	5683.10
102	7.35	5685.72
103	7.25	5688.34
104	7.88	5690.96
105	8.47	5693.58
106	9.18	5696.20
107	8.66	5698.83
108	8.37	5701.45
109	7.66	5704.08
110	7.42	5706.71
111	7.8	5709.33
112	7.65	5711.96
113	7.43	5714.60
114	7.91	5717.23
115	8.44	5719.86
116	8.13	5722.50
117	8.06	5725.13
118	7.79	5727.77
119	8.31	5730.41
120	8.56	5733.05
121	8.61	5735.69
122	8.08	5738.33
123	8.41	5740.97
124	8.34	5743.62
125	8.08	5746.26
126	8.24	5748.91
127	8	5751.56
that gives 0.06 mag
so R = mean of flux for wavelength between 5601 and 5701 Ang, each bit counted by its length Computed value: 8.05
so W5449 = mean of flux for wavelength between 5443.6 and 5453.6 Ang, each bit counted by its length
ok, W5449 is 7.87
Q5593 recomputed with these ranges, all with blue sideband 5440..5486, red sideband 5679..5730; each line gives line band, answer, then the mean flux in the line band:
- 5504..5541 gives 0.01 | 7.87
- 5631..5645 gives -0.04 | 8.24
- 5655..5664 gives 0.01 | 7.87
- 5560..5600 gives 0.03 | 7.72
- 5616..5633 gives -0.01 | 8.06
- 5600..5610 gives 0.03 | 7.76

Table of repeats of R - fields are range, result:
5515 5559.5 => 7.95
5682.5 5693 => 7.6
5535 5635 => 7.9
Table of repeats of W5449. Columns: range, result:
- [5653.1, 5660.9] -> 7.86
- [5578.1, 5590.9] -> 7.41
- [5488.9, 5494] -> 7.88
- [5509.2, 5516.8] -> 7.63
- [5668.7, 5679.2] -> 8.29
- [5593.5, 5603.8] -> 7.82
